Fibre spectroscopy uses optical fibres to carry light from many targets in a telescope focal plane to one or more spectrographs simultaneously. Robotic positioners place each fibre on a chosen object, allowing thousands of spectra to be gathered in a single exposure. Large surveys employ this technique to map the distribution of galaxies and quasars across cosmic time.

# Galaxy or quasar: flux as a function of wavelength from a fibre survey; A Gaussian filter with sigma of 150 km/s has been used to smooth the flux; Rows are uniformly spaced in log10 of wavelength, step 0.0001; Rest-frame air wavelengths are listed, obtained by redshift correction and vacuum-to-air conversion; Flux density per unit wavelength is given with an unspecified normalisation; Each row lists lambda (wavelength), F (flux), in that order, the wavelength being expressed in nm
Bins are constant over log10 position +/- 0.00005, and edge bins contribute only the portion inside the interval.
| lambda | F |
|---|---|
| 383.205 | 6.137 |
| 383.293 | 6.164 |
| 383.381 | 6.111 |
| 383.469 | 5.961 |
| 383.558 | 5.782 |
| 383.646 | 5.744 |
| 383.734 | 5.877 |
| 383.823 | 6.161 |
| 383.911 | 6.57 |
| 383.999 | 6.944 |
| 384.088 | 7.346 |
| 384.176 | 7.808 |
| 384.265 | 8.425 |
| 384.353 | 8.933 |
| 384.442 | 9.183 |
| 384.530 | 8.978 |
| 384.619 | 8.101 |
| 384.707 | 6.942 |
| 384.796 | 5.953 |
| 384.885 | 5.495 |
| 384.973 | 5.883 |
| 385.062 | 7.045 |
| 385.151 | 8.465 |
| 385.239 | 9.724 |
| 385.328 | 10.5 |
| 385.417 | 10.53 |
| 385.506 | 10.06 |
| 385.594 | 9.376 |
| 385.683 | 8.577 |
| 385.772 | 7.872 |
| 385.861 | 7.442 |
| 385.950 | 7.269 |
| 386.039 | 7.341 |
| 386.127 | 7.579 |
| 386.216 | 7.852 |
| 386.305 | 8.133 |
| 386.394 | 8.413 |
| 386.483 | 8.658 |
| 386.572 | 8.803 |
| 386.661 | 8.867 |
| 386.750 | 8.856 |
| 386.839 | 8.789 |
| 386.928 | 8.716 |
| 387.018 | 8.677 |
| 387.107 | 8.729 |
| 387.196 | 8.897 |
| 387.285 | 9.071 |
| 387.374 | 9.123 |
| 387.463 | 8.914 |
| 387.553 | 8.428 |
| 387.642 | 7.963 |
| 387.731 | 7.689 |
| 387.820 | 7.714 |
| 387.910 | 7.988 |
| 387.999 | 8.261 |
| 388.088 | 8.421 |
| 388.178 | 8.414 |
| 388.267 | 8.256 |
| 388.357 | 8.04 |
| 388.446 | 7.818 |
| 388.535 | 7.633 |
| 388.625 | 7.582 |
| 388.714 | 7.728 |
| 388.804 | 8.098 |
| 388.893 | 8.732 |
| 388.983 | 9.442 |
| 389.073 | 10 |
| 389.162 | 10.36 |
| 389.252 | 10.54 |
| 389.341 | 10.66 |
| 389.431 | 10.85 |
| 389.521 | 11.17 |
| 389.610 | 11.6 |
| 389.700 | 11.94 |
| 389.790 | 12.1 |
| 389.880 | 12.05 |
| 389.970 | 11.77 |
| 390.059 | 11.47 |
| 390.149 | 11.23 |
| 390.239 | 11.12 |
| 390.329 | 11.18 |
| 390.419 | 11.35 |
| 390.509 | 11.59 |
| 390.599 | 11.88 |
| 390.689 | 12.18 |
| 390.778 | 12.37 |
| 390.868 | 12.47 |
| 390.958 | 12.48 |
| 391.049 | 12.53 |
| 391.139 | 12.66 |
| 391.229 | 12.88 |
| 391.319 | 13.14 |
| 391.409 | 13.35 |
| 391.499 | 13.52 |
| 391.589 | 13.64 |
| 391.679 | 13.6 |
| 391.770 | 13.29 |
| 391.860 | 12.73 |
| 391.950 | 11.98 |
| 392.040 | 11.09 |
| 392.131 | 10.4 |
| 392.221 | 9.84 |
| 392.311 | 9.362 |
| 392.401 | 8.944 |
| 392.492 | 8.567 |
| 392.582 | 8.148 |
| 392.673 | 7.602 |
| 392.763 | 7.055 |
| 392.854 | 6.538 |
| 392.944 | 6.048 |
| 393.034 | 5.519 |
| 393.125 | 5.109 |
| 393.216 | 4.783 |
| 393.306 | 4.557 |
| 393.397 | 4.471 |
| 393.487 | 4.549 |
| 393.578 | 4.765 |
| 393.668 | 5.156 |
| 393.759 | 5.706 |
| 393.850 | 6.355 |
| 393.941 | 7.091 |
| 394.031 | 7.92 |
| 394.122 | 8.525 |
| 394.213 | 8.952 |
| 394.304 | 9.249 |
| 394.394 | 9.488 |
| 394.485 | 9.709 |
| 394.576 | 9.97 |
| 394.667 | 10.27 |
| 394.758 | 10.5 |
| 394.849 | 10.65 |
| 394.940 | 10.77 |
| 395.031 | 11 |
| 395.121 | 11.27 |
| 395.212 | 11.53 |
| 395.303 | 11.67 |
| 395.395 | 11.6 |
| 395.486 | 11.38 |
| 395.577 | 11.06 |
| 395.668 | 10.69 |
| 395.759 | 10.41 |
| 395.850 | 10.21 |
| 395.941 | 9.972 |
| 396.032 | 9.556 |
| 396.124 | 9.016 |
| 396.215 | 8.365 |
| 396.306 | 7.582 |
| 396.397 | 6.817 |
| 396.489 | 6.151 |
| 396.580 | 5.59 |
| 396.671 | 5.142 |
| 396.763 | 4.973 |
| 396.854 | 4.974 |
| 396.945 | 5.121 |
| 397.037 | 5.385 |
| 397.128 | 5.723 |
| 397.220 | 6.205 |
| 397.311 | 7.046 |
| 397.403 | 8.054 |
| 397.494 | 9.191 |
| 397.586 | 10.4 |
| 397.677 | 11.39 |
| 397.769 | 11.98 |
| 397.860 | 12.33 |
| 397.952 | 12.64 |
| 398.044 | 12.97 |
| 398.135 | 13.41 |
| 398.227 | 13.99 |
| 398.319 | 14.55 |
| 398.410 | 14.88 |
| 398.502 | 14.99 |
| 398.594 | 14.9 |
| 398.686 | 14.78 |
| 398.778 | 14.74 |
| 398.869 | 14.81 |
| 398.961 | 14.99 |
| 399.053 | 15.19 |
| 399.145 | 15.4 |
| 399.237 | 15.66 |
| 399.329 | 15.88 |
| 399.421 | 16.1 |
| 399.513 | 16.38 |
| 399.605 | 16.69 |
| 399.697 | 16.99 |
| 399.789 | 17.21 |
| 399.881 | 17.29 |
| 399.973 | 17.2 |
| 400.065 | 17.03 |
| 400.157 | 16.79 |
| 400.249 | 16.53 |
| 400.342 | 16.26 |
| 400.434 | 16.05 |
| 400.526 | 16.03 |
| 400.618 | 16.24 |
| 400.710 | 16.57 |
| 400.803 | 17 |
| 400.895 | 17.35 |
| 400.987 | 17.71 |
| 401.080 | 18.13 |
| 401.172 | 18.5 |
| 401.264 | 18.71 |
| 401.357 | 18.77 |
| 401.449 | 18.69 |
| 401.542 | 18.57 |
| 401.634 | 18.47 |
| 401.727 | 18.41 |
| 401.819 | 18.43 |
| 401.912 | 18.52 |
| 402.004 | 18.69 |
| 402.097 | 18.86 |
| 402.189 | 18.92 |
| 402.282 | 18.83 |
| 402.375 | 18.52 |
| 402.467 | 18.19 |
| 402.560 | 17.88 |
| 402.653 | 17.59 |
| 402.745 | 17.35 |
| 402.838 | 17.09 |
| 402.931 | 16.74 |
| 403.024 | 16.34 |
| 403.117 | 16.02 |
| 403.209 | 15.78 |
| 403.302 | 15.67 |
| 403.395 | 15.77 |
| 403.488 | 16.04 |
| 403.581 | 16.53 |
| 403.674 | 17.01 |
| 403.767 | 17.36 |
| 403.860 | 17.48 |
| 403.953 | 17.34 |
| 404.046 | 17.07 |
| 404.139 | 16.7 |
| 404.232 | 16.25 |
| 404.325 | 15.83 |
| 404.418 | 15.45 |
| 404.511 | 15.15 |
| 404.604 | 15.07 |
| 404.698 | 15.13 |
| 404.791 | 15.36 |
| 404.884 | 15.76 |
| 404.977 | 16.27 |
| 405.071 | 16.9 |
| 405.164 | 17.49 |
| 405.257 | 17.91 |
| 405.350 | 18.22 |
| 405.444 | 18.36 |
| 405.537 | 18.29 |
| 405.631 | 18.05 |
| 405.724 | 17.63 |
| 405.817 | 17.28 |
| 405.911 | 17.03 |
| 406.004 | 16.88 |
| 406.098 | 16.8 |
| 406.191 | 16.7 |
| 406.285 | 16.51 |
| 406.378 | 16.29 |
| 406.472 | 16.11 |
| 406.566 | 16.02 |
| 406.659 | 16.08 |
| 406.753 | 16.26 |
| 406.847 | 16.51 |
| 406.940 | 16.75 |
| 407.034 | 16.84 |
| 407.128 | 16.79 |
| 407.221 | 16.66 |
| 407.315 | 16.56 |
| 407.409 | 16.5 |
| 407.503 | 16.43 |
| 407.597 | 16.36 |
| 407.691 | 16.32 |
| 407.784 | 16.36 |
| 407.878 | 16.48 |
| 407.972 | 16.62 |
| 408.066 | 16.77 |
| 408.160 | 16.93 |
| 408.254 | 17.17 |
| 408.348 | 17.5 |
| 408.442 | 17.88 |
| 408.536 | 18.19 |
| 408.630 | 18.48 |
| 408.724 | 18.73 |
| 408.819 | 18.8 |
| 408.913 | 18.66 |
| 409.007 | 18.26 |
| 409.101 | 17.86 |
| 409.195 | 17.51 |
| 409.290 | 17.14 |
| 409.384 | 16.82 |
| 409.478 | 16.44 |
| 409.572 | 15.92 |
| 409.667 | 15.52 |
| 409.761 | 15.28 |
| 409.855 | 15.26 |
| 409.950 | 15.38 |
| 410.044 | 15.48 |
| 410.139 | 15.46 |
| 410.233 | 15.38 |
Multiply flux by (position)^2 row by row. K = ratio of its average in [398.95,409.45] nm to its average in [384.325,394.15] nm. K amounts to 2.01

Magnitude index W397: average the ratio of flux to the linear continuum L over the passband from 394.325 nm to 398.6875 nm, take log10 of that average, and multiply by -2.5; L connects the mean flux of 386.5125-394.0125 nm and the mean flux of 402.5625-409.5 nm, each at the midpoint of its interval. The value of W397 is 0.24 mag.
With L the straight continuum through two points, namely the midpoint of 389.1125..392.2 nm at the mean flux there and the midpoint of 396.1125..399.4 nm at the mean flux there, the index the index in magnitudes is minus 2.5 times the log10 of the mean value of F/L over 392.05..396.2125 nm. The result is 0.30 mag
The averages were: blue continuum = 12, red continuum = 10.8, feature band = 8.6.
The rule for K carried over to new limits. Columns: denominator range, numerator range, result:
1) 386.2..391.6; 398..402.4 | 1.76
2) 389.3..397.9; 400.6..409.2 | 1.91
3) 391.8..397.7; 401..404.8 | 2.16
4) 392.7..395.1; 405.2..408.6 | 2.40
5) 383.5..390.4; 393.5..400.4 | 1.35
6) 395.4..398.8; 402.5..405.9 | 1.75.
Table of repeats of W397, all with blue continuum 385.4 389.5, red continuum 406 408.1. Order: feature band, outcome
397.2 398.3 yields 0.164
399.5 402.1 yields -0.244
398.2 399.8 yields -0.163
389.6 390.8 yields -0.199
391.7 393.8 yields 0.350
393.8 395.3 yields 0.193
